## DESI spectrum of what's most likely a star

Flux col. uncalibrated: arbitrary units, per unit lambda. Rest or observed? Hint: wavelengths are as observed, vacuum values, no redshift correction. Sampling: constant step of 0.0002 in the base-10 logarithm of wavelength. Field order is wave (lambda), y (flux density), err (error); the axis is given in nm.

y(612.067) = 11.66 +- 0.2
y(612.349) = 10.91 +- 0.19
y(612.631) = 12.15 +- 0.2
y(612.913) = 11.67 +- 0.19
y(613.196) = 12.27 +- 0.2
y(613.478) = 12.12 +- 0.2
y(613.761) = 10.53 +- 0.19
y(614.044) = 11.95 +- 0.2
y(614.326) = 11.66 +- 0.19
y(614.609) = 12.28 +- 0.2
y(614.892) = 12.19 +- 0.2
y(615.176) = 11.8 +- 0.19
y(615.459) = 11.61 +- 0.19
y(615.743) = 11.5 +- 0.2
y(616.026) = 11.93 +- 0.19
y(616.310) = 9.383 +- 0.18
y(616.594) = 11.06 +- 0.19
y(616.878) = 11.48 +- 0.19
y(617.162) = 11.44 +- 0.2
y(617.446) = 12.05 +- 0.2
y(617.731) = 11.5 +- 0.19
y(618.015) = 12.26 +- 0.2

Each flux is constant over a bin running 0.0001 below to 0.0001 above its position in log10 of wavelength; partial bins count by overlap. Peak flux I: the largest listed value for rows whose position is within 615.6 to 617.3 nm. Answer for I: 11.93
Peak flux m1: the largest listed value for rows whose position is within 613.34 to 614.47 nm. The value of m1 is 12.12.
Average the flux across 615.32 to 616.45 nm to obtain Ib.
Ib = 11.1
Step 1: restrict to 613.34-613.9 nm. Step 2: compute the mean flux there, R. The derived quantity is 11.3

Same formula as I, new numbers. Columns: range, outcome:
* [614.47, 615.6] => 12.28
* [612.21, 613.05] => 12.15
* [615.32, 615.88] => 11.61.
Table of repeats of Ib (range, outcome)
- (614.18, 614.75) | 12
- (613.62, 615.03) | 11.7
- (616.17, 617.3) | 10.8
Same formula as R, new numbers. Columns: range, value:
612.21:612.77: 11.5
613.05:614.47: 11.7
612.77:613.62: 12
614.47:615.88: 11.9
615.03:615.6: 11.7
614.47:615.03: 12.2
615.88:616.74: 10.8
